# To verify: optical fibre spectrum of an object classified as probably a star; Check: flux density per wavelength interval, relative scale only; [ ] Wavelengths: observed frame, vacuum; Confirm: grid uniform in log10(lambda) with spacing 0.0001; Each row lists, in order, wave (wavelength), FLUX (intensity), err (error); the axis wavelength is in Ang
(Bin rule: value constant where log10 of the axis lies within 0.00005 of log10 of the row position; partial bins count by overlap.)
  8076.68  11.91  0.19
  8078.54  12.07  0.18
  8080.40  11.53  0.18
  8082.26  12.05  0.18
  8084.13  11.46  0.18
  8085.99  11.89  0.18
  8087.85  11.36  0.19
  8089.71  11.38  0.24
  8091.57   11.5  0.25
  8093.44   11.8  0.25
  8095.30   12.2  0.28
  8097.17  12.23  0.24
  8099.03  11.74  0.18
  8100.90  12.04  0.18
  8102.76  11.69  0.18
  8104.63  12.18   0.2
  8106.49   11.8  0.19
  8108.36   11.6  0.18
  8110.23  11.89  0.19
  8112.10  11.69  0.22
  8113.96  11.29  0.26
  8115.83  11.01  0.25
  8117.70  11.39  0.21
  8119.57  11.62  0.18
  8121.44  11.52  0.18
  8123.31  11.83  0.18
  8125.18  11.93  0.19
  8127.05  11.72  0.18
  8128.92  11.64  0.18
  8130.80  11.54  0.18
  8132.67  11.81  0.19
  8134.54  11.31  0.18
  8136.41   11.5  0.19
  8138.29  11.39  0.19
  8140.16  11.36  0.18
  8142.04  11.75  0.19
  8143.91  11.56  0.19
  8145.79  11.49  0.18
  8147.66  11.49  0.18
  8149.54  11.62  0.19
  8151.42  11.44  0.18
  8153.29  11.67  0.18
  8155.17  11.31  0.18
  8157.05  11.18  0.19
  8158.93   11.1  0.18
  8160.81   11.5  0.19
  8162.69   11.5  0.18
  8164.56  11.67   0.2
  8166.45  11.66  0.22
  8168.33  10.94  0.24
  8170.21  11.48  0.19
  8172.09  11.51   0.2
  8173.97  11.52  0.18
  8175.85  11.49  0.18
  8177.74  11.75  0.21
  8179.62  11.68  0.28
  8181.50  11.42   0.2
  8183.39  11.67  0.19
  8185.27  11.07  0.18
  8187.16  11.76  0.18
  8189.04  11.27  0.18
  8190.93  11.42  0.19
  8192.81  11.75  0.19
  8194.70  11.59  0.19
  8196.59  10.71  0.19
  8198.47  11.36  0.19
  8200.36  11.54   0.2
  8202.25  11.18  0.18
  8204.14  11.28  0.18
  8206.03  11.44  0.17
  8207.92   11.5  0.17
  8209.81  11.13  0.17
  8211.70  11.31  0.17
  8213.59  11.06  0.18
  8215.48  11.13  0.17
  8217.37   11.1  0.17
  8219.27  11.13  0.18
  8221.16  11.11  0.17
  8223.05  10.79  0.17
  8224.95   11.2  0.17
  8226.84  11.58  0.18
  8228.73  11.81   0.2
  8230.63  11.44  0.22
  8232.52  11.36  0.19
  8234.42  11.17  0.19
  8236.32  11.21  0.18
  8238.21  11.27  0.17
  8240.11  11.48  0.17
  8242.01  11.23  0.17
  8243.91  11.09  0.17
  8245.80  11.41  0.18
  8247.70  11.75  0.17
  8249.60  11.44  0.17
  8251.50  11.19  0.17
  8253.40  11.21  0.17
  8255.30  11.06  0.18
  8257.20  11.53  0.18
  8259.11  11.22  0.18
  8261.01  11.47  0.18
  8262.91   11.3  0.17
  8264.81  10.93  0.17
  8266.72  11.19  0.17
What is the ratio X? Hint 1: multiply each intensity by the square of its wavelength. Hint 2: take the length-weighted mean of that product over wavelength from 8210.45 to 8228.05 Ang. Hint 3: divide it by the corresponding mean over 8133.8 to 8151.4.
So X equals 0.99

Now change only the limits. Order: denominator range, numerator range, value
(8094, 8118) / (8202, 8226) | 0.98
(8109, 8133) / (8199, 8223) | 0.99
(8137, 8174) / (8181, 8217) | 1.00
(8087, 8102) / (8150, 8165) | 0.98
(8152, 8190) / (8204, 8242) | 1.00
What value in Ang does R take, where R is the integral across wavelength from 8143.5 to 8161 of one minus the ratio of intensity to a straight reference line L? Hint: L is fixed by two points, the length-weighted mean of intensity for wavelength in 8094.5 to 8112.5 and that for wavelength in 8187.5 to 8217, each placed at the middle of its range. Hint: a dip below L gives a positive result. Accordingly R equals 0.28 Ang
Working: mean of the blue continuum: 11.9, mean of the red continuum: 11.3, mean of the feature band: 11.4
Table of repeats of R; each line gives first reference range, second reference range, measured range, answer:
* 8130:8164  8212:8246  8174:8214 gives -0.2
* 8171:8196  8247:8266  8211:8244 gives 0.4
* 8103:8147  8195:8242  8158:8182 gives -0.1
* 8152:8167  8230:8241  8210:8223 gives 0.3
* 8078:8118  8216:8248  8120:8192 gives 0.1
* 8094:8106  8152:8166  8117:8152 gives 0.3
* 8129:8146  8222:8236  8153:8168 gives 0.1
